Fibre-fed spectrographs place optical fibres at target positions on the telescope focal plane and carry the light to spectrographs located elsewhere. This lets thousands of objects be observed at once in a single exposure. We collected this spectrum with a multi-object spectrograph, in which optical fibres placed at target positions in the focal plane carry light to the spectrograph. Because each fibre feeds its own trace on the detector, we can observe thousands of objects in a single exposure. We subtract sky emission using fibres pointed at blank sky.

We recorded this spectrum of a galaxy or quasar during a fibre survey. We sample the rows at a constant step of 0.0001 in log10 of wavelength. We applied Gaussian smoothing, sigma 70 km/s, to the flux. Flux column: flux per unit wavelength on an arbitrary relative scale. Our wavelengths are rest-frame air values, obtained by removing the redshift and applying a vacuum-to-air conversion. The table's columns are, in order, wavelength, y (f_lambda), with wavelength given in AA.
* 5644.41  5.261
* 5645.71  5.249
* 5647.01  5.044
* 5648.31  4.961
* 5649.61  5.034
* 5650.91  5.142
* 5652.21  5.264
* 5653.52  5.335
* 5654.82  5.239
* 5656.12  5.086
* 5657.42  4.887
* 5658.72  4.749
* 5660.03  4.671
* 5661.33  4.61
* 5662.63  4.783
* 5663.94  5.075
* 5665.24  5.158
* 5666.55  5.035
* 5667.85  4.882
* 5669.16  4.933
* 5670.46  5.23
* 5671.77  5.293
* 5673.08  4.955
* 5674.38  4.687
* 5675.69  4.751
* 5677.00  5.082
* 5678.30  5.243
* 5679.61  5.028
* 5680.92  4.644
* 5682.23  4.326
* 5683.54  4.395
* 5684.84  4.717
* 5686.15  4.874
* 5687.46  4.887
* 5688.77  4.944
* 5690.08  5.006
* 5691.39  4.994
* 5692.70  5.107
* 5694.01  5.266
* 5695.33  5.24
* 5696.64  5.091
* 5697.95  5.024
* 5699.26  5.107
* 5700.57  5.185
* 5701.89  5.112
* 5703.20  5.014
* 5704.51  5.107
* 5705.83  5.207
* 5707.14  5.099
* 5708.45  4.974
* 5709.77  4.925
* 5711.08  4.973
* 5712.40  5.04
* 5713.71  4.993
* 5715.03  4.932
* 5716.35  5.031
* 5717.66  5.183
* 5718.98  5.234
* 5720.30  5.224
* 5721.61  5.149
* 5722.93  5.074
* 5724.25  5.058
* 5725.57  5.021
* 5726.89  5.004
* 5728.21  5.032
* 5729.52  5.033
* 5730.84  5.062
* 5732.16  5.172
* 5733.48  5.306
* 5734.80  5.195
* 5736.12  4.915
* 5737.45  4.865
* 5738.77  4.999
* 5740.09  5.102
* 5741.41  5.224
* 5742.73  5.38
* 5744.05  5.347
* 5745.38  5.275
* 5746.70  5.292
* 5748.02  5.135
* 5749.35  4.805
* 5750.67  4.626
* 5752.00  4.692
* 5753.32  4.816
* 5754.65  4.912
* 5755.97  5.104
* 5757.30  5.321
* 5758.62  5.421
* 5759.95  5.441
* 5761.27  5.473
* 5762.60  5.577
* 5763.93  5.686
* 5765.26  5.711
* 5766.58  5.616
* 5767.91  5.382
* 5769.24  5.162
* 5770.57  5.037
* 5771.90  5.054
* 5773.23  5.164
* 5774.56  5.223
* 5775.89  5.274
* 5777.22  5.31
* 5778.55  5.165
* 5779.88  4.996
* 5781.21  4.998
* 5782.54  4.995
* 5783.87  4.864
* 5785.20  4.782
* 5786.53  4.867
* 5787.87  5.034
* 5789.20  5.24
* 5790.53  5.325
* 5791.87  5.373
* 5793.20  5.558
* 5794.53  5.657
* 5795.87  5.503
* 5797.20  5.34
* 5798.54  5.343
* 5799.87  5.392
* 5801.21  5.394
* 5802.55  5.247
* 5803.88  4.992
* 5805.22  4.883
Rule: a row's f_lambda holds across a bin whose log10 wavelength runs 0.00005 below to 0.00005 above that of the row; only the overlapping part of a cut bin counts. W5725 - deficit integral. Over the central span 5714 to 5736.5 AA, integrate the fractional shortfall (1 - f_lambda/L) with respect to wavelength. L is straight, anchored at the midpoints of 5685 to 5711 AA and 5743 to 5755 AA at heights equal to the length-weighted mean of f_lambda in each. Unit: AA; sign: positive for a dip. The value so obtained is -0.3 AA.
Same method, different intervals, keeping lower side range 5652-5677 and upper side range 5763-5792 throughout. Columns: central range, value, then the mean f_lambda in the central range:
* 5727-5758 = 0.3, 5.07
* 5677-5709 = 0.3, 4.99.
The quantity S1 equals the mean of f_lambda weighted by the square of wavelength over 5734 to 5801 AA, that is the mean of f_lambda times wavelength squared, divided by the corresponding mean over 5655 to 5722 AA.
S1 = 1.1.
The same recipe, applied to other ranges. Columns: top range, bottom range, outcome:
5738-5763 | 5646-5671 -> 1.06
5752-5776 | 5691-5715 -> 1.06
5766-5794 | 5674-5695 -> 1.09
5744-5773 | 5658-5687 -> 1.10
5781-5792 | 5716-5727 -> 1.01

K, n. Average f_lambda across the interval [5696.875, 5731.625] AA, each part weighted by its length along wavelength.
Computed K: 5.07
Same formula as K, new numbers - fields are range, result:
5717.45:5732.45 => 5.1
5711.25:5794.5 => 5.15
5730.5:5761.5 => 5.12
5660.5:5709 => 4.97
